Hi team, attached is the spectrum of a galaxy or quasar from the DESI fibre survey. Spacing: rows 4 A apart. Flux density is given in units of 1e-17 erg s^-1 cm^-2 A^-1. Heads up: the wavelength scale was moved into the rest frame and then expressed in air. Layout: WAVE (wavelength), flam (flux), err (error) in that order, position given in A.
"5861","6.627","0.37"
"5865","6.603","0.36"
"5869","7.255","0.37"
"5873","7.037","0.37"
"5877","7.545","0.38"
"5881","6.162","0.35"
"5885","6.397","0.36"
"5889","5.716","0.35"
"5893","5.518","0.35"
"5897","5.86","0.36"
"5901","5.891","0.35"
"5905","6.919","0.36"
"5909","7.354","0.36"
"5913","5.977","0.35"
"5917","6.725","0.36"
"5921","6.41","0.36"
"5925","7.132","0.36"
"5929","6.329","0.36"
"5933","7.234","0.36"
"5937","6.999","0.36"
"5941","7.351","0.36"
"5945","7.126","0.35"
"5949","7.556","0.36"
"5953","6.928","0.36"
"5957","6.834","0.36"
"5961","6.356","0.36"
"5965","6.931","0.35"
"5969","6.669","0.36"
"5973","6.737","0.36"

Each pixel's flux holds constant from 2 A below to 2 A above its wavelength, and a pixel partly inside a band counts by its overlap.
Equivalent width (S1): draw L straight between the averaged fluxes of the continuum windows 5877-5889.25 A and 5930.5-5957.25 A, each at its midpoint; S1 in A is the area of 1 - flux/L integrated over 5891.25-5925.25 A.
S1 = 1.6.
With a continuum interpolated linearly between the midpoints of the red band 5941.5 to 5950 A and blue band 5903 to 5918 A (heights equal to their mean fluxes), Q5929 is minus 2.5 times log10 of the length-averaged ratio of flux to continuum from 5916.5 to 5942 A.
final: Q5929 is 0.028 mag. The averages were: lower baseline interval 6.75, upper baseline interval 7.32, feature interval 6.87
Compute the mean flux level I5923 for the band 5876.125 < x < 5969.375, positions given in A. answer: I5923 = 6.65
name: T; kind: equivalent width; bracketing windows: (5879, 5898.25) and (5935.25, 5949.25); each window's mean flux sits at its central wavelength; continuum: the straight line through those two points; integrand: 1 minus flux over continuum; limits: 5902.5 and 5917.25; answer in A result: -0.6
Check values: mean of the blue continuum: 5.93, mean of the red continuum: 7.23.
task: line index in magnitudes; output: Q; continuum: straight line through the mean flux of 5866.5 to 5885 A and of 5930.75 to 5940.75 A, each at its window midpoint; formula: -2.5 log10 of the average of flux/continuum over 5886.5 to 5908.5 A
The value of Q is 0.15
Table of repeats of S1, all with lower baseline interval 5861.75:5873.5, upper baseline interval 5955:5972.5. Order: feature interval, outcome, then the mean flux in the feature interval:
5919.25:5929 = 0.15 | 6.69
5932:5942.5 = -0.66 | 7.18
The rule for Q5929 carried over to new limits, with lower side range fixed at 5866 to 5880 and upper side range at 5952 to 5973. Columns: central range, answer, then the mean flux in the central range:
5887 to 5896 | 0.24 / 5.64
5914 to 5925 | 0.05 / 6.62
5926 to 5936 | 0.01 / 6.84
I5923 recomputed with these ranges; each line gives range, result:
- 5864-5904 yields 6.41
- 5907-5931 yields 6.65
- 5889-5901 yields 5.73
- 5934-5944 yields 7.18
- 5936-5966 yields 7.01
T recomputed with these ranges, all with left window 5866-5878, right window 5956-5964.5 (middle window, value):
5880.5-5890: 1.3 A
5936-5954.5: -1.3 A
